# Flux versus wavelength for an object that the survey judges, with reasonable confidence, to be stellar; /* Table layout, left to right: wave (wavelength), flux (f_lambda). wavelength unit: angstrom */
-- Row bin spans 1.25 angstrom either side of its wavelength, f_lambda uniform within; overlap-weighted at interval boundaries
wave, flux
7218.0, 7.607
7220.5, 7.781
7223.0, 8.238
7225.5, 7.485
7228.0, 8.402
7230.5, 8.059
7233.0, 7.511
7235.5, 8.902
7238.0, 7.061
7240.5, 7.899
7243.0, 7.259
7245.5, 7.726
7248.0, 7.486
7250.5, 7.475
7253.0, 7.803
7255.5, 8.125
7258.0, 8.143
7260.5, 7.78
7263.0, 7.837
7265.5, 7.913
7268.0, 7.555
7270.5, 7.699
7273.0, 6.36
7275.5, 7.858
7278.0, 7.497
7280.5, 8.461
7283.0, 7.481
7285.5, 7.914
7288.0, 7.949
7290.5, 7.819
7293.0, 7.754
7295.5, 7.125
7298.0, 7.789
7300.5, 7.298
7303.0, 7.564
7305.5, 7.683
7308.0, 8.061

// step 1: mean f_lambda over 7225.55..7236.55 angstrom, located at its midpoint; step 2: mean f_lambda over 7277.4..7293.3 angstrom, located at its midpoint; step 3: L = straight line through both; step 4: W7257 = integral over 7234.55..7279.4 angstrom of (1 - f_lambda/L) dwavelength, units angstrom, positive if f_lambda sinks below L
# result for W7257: 1.8 angstrom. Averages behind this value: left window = 8.13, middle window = 7.68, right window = 7.86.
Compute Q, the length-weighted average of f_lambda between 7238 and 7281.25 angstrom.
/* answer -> 7.67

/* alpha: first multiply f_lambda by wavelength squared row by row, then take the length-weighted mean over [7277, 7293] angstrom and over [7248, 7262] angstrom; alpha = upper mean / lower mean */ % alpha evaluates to 1.0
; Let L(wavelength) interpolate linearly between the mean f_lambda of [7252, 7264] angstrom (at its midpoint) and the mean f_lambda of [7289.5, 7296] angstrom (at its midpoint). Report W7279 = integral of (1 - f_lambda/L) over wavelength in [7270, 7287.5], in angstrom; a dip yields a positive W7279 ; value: 0.3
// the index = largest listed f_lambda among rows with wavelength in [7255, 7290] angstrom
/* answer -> 8.461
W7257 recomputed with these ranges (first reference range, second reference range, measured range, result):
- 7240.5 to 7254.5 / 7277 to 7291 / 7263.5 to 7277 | 0.5 angstrom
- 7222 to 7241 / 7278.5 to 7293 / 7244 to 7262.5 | 0.3 angstrom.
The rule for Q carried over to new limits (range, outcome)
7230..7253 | 7.7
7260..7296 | 7.68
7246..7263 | 7.8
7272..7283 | 7.56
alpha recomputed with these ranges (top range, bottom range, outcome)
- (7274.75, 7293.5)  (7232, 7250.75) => 1.03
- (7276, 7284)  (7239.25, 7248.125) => 1.04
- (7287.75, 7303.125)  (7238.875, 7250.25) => 1.02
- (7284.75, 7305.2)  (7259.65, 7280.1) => 1.01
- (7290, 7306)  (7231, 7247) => 0.99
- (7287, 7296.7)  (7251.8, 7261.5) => 0.97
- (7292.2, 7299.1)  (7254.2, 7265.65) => 0.96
